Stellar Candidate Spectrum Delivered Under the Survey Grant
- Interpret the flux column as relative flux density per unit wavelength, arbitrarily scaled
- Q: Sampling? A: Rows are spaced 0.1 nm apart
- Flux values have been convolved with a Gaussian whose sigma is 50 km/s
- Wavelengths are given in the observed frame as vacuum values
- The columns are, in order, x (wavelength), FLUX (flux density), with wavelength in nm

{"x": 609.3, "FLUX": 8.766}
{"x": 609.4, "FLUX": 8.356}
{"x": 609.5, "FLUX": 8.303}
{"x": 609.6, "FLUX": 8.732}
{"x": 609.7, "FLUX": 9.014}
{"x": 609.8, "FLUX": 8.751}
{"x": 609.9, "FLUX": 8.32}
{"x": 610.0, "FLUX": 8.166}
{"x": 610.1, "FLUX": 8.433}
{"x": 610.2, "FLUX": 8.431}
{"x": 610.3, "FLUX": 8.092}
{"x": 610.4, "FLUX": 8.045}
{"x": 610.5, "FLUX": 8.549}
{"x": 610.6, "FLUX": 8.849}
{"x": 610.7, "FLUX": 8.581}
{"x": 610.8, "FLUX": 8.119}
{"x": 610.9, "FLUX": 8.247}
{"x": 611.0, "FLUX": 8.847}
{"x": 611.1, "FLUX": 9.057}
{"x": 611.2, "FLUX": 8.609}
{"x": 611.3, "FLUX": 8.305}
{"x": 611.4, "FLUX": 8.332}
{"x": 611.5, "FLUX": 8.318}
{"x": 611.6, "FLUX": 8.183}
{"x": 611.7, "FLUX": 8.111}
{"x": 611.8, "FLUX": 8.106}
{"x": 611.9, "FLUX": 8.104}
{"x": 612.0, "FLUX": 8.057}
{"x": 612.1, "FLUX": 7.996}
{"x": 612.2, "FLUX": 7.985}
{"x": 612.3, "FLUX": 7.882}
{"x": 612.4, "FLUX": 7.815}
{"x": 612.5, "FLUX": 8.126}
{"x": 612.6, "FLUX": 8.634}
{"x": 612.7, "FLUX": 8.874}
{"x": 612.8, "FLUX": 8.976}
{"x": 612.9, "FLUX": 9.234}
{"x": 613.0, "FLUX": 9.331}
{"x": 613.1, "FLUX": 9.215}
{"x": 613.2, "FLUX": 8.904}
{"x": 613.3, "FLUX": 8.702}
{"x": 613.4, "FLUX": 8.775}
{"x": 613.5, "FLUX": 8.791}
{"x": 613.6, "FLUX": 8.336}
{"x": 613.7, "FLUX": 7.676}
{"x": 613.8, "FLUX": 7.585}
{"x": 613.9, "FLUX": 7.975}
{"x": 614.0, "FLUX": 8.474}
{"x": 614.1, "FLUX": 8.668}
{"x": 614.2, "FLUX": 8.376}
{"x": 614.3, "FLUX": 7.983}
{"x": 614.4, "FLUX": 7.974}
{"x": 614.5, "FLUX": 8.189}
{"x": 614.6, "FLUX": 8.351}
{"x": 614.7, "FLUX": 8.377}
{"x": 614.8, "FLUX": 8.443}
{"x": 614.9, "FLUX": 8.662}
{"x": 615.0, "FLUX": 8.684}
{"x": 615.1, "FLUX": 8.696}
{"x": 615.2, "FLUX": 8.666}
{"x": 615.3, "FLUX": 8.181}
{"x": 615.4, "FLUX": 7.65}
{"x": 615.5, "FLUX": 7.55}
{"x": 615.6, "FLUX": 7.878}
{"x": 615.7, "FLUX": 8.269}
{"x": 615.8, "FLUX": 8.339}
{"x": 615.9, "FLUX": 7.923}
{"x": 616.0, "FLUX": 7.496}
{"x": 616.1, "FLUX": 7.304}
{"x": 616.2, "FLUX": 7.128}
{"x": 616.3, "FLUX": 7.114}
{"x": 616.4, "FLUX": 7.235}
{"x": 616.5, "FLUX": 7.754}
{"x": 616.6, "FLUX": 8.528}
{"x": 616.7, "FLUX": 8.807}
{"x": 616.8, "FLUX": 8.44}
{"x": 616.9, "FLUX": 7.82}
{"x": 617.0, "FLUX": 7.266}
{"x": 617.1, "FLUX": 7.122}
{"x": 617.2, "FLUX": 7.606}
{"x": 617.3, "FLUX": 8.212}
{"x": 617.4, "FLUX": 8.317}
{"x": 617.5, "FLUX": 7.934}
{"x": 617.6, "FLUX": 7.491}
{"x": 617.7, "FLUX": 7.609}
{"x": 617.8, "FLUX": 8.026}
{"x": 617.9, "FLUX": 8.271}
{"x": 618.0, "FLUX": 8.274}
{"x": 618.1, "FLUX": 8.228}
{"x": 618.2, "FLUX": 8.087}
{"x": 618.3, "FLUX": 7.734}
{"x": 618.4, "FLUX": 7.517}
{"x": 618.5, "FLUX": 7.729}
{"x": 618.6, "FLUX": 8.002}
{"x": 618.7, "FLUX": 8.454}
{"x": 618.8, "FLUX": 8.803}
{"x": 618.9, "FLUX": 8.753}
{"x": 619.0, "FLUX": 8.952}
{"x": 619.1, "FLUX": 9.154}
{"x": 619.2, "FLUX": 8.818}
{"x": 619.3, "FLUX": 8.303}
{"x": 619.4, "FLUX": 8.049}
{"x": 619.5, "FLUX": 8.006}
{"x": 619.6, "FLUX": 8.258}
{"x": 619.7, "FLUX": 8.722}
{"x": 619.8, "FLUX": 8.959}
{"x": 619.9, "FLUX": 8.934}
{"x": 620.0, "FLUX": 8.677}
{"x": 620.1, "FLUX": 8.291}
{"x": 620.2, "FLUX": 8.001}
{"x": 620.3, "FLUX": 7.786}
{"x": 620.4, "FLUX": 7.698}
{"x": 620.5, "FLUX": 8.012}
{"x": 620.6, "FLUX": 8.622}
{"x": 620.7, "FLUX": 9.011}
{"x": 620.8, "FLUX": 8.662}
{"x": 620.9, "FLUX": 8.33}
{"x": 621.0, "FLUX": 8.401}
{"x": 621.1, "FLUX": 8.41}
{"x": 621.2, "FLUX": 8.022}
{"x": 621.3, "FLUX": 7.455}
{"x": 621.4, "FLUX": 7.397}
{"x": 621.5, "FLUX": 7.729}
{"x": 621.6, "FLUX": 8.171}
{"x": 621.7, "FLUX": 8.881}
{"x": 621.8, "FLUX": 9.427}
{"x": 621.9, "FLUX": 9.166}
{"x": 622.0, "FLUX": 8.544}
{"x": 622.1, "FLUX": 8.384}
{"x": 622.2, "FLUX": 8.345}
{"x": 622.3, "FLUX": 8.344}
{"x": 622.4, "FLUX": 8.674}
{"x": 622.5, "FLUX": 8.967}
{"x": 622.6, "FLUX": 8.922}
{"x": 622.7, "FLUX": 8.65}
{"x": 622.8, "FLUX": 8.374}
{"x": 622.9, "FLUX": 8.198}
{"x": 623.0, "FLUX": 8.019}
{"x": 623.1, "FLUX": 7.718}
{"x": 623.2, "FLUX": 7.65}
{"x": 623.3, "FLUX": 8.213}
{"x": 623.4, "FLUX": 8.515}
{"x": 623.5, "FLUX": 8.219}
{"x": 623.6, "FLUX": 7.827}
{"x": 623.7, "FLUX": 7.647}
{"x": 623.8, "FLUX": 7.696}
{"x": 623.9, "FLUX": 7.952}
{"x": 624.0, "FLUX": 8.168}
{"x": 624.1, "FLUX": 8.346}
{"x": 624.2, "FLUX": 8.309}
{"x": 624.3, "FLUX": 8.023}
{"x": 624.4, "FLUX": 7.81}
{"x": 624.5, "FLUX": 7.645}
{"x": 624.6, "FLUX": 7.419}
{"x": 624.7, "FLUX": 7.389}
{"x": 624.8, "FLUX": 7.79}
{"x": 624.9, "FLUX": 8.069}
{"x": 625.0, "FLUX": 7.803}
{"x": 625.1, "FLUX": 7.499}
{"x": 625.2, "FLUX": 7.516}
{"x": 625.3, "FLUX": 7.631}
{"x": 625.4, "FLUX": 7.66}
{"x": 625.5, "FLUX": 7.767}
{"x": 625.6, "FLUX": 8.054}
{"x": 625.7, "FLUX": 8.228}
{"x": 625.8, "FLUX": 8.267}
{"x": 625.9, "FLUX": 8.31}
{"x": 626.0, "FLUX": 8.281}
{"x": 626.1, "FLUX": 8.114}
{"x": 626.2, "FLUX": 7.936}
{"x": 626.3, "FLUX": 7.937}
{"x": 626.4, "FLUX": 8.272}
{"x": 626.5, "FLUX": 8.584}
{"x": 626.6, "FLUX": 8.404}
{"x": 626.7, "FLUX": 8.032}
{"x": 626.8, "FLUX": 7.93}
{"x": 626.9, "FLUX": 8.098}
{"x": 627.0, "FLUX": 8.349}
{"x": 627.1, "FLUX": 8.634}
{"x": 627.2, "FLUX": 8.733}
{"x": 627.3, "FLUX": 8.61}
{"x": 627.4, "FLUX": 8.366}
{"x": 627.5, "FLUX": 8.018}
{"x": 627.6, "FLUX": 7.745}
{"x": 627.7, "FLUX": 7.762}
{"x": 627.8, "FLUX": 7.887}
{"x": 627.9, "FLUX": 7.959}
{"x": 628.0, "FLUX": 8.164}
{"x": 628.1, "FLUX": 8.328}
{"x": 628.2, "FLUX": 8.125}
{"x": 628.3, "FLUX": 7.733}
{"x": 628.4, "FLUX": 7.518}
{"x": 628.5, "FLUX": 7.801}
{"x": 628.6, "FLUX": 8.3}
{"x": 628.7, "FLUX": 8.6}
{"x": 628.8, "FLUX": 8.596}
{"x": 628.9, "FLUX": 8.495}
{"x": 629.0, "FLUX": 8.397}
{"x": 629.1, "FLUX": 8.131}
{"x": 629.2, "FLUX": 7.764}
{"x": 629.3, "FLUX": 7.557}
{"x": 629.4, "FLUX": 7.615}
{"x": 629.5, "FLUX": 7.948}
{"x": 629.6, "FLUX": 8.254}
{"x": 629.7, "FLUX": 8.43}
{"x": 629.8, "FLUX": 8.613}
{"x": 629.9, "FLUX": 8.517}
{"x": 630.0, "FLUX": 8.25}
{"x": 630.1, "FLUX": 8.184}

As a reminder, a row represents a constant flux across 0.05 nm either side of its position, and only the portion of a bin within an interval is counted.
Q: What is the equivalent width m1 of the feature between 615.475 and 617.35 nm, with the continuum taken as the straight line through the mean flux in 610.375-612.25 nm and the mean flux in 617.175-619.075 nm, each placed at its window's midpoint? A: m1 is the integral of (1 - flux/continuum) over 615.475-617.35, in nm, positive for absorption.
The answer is 0.09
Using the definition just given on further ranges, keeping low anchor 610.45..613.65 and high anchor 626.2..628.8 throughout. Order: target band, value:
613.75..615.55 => 0.04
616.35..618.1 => 0.09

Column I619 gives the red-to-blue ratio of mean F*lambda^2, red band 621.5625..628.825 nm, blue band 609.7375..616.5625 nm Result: 1.02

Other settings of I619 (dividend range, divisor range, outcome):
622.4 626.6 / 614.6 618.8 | 1.03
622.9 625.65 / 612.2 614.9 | 0.96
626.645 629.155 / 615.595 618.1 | 1.08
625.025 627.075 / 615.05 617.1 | 1.05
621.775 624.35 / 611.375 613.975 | 1.02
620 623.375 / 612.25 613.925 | 1.00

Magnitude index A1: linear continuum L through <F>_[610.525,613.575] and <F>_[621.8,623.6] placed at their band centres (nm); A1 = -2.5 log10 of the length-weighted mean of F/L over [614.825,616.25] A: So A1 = 0.06 mag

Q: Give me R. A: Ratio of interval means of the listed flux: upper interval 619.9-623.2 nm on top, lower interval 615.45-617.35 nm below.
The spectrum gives 1.1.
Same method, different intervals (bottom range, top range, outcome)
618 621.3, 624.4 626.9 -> 0.95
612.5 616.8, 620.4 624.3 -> 1.00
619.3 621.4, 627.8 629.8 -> 0.98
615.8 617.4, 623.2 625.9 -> 1.02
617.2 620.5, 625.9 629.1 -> 0.99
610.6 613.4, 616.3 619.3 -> 0.95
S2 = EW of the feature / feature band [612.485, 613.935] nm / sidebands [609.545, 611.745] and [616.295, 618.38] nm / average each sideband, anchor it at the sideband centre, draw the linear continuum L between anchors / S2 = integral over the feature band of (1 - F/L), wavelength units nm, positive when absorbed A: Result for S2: -0.07 nm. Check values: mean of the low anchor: 8.46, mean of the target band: 8.63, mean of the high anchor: 7.91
